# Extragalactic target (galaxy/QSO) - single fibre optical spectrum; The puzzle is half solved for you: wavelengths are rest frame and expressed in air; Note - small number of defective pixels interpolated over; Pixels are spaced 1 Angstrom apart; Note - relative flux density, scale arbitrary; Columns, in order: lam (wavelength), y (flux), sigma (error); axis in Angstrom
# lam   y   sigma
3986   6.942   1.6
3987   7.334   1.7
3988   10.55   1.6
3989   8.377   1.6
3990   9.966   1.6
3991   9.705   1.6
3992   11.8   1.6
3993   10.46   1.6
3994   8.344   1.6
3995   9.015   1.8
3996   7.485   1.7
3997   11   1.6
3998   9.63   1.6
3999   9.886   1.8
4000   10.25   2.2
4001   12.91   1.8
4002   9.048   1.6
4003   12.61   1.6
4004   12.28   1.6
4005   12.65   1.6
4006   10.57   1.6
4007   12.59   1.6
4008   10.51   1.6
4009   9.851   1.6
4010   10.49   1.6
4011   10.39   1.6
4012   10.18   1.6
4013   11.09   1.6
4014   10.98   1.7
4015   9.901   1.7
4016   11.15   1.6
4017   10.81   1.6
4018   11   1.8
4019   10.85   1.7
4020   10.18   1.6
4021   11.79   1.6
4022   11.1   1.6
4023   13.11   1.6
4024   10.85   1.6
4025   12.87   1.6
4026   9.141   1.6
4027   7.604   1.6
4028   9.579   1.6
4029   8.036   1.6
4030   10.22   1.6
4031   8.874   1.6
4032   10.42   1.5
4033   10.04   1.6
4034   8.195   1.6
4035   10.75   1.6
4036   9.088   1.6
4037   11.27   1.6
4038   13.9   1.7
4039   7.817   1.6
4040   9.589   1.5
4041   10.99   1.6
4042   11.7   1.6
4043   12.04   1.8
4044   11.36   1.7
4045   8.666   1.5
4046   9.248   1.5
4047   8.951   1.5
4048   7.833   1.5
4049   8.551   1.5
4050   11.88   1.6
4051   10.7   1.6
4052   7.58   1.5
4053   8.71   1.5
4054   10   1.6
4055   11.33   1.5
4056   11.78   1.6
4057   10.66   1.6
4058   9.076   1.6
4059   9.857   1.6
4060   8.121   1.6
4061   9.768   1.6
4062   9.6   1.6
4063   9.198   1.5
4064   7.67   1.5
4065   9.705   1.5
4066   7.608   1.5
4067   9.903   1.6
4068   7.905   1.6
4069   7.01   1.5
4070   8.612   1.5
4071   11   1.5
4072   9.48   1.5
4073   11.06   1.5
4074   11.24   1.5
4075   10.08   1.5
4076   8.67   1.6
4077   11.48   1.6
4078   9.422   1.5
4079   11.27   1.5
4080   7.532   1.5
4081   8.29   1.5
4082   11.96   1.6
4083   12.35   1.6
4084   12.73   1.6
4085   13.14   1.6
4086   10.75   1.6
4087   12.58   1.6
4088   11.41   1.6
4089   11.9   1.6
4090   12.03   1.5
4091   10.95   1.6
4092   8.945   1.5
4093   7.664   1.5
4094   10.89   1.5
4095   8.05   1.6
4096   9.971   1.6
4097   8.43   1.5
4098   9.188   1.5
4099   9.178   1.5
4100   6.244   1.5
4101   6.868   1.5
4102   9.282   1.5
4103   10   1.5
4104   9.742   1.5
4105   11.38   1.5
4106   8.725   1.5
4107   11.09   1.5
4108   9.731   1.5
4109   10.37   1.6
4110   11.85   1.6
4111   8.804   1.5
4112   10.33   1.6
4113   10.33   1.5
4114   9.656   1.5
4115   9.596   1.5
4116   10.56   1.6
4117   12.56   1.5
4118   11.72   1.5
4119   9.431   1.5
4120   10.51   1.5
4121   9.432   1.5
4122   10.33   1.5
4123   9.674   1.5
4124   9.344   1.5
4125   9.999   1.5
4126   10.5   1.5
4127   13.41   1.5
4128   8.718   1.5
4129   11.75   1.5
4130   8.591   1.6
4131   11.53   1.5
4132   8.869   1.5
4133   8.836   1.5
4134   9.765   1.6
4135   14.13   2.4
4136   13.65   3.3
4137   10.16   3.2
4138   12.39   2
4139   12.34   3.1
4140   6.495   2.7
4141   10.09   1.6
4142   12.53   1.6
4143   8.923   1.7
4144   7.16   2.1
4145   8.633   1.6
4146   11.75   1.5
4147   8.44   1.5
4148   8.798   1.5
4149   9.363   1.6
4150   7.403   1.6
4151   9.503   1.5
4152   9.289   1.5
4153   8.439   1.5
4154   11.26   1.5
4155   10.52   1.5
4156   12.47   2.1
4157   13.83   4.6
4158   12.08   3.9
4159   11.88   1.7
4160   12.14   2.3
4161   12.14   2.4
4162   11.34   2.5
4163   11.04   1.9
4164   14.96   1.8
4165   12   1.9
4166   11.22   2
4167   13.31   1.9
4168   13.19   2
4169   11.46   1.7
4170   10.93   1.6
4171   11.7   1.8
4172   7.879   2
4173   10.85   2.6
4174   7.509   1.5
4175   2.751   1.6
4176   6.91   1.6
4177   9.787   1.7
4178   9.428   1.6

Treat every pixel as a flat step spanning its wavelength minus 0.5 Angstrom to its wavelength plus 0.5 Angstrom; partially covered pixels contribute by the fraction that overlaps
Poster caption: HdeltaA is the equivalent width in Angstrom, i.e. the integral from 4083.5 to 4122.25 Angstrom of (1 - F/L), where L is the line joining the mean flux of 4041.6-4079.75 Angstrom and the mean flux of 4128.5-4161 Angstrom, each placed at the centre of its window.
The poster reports -0.40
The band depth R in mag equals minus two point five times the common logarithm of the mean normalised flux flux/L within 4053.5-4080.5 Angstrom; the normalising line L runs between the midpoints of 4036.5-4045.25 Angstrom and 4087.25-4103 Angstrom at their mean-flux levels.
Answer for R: 0.07 mag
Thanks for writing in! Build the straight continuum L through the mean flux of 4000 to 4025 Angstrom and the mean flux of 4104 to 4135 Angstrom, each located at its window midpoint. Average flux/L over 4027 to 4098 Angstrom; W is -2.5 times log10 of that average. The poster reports 0.08 mag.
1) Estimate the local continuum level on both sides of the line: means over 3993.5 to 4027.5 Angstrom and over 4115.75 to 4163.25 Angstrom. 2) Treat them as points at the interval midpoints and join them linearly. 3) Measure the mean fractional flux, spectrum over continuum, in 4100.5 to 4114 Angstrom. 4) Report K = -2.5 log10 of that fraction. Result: 0.07 mag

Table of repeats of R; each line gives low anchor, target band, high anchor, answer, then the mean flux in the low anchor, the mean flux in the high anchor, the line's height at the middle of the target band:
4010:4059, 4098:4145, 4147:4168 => 0.08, 10.2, 11.1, 10.9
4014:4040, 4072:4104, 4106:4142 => 0.03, 10.3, 10.5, 10.4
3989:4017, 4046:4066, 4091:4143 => 0.09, 10.5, 10.1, 10.3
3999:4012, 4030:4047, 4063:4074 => -0.02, 11.1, 9.11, 10.1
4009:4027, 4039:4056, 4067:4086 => 0.06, 10.8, 10.2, 10.5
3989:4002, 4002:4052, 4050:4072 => -0.08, 9.94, 9.39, 9.67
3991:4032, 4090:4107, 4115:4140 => 0.15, 10.5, 10.6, 10.6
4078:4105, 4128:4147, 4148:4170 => 0.06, 10.1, 11.3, 10.9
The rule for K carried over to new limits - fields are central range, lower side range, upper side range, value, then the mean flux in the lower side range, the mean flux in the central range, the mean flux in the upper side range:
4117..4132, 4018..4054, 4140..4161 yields -0.02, 10.1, 10.4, 10.2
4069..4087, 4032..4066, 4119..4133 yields -0.06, 9.84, 10.5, 10.1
